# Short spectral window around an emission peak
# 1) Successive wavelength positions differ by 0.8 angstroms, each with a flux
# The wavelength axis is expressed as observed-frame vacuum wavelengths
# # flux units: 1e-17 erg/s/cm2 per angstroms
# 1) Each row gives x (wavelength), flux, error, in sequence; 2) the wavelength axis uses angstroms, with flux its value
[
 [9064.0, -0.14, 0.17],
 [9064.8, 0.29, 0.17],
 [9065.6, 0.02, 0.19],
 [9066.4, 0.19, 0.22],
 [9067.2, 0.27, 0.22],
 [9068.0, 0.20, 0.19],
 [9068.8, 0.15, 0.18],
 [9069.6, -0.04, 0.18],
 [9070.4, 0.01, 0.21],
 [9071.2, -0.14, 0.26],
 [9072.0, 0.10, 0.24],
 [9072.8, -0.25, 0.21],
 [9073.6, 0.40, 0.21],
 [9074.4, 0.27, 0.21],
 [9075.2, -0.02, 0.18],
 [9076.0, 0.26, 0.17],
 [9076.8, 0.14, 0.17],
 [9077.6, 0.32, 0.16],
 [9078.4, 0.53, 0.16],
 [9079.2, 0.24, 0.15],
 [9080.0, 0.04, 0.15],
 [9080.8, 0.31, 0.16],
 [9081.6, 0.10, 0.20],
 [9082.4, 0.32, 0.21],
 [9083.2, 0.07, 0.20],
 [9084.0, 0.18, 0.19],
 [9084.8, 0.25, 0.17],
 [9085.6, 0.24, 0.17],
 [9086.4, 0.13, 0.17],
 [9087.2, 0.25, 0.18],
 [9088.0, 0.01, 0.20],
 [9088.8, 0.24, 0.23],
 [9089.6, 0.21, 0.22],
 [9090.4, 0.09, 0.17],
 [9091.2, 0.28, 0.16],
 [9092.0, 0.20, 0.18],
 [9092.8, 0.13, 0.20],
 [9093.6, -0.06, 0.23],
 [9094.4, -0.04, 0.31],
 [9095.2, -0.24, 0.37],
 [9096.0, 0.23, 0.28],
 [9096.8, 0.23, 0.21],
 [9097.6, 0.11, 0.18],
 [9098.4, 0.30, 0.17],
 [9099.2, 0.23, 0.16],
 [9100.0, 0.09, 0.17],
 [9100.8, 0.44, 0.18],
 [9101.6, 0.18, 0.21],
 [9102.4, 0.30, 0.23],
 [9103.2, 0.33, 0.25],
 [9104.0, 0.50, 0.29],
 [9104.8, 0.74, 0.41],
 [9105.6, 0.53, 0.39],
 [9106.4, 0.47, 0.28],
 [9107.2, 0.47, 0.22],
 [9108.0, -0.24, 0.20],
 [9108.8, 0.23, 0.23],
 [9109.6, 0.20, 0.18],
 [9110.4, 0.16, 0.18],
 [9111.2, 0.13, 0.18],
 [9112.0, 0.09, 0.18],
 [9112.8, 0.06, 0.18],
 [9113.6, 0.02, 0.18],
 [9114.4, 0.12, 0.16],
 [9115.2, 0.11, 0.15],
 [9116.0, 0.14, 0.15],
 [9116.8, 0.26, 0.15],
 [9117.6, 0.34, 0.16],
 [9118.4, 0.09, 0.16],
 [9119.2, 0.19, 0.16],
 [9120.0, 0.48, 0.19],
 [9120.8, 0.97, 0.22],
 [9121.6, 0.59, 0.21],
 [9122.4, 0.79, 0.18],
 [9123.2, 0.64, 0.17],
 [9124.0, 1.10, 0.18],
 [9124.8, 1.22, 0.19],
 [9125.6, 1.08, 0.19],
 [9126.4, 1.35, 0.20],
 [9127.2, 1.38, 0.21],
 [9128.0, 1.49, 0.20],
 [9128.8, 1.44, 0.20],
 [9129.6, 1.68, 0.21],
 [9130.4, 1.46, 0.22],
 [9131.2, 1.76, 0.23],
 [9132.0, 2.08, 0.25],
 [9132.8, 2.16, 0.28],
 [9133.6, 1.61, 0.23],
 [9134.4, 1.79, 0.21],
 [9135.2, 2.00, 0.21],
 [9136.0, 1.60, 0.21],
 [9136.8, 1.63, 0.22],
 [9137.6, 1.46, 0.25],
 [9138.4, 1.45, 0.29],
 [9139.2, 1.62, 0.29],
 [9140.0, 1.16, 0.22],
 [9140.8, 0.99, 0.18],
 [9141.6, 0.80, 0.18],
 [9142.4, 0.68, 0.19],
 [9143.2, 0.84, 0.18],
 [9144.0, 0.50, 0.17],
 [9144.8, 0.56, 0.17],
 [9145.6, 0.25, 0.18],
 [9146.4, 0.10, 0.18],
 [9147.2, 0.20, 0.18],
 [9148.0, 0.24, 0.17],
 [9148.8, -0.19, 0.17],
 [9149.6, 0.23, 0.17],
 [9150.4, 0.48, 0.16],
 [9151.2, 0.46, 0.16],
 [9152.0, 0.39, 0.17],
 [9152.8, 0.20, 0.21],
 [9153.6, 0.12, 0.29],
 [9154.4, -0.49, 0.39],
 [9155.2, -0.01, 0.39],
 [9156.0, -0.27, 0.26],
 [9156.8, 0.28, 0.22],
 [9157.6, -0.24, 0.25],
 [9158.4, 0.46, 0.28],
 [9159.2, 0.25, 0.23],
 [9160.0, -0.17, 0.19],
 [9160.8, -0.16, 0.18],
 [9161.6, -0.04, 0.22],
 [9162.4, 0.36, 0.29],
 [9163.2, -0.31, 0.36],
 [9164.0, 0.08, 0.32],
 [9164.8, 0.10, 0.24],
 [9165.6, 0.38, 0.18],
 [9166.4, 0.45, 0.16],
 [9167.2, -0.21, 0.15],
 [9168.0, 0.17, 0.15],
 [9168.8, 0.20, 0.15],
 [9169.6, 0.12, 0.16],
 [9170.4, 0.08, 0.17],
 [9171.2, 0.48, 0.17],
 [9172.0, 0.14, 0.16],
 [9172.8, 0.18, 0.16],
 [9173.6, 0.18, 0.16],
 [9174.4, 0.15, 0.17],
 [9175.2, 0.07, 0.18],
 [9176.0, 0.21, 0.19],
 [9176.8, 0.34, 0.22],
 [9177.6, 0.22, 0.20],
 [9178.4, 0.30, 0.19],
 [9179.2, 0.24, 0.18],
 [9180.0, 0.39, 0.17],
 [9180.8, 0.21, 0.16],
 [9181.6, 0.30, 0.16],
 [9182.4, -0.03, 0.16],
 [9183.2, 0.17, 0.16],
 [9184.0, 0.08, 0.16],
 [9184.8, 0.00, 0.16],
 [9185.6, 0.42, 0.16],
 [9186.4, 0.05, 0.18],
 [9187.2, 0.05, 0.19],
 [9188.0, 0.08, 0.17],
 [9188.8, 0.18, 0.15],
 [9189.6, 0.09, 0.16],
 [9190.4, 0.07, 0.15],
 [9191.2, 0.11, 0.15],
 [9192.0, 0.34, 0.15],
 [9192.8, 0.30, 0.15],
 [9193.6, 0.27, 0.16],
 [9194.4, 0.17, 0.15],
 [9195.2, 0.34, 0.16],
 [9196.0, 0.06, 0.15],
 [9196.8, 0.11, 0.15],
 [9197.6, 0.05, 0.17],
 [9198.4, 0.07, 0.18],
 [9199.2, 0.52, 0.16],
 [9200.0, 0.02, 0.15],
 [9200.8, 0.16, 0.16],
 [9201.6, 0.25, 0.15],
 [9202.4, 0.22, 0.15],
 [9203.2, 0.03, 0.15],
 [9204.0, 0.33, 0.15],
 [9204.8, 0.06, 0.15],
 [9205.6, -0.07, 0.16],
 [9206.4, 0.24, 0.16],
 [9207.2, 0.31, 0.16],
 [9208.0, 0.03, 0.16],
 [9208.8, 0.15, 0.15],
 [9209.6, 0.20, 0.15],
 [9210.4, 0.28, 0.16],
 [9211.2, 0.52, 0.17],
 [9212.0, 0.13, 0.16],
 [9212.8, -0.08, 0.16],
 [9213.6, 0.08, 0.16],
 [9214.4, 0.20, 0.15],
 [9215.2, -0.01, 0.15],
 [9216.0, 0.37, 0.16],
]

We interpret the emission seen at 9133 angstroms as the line [O II]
